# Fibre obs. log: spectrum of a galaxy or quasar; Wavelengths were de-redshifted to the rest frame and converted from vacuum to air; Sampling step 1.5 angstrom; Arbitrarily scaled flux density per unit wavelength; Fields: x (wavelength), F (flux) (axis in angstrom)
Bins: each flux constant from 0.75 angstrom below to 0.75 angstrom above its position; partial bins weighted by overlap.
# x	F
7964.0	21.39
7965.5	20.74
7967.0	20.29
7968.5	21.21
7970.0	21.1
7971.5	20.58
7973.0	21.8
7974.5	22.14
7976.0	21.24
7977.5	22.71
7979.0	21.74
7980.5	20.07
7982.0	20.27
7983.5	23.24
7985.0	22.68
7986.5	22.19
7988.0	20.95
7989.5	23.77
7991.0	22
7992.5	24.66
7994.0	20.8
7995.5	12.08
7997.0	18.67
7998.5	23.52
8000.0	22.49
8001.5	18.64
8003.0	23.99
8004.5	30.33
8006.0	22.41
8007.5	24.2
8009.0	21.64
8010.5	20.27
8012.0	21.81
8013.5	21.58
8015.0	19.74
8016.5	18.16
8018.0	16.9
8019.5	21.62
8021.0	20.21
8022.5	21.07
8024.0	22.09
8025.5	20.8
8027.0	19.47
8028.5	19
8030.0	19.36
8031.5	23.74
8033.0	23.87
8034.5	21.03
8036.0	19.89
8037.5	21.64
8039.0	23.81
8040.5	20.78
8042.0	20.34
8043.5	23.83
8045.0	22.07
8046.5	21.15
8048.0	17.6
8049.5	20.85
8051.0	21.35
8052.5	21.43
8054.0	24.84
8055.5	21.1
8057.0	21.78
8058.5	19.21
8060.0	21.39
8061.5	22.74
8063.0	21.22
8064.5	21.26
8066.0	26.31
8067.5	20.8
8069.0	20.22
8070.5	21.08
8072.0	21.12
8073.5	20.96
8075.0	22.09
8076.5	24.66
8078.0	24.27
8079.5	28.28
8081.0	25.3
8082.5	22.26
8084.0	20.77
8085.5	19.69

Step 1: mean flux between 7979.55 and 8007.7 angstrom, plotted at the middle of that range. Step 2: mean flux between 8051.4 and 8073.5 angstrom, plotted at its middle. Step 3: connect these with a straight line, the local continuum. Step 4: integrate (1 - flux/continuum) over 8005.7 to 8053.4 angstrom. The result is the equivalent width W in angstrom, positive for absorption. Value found 1.6 angstrom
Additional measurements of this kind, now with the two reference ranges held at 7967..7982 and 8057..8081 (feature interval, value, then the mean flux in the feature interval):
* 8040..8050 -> 0.5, 21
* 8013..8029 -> 1.3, 20.1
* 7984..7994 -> -0.5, 22.6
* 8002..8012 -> -0.9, 23.5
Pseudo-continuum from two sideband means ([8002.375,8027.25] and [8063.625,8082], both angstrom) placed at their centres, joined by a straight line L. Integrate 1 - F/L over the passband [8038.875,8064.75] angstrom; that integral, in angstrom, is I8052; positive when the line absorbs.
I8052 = 1.2 angstrom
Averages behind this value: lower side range 21.6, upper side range 23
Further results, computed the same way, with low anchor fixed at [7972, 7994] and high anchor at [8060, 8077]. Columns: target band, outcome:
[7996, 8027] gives 0.9 angstrom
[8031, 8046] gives 0.0 angstrom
